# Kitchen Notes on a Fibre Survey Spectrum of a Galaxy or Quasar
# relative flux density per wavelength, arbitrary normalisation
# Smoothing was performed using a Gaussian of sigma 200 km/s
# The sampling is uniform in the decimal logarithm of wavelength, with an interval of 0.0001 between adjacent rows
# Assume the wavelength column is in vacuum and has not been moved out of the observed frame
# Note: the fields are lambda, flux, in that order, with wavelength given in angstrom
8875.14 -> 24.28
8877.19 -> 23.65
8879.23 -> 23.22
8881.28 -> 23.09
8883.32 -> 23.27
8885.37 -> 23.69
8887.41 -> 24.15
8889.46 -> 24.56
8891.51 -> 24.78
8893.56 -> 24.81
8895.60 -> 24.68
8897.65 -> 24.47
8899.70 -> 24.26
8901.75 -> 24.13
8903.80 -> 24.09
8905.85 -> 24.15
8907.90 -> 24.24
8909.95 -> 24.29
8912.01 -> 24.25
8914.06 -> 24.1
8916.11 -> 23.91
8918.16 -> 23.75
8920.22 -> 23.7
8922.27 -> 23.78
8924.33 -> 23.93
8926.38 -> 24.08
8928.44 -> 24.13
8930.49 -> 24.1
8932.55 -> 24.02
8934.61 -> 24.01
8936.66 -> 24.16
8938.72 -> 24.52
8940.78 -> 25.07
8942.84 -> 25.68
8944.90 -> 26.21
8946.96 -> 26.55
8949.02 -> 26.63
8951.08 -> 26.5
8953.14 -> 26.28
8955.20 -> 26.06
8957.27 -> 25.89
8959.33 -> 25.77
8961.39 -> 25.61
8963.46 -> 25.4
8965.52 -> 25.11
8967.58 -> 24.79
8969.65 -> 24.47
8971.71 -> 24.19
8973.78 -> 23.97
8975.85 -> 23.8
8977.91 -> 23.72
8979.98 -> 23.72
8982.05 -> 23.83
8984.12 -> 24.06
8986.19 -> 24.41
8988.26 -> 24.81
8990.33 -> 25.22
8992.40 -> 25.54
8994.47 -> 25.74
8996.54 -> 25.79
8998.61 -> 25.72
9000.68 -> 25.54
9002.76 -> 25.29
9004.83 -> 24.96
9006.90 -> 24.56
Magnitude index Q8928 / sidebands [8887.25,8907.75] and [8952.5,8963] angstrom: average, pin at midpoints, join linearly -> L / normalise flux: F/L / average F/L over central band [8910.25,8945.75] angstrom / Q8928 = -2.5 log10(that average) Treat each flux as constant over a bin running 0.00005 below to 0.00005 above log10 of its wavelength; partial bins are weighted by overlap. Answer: 0.04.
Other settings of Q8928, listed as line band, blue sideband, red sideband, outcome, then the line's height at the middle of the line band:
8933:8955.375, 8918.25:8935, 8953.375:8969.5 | -0.04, 24.7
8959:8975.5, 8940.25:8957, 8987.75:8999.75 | 0.05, 25.9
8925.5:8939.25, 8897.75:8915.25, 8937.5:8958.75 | 0.05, 25.3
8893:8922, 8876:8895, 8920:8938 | -0.01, 24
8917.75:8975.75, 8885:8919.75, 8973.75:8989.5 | -0.04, 24.1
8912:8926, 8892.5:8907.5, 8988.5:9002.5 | 0.03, 24.6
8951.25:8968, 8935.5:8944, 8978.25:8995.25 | -0.04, 24.8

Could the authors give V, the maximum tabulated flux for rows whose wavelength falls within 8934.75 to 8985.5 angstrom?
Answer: 26.63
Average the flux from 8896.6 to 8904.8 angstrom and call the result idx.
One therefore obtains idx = 24.2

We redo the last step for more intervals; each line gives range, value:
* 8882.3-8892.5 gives 24.1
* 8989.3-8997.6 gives 25.6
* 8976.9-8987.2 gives 23.9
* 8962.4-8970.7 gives 25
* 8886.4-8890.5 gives 24.3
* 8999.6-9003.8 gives 25.4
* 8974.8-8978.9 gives 23.8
